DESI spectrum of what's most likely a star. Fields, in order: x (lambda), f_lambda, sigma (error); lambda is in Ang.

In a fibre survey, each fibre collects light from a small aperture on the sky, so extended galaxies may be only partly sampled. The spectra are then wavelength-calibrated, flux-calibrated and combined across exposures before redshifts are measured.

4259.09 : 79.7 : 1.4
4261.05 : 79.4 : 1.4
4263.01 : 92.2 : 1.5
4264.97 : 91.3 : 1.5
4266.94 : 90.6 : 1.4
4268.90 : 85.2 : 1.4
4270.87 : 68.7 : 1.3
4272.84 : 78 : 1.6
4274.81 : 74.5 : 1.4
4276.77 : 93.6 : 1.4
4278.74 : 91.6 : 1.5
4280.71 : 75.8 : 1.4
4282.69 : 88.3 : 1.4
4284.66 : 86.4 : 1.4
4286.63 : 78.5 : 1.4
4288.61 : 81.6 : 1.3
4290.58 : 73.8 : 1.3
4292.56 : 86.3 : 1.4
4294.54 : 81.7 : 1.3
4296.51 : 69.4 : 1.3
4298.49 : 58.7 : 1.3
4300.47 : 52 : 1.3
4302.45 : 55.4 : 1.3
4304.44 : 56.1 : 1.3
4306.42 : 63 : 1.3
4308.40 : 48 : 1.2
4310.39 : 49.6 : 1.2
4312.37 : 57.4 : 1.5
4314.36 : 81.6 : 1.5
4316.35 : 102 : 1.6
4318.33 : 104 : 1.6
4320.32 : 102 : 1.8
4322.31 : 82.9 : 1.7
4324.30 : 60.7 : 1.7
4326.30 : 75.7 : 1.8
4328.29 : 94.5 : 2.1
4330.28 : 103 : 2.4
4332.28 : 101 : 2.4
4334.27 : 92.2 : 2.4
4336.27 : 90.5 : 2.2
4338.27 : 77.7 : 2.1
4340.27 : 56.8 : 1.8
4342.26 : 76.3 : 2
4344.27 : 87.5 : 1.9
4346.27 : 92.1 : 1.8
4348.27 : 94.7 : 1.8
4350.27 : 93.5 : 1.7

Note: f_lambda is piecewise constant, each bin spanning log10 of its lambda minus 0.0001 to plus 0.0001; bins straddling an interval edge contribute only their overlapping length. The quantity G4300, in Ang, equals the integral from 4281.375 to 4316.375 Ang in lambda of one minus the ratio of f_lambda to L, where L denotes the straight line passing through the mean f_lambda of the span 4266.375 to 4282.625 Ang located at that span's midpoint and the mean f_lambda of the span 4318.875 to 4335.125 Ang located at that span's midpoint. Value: 6.5 Ang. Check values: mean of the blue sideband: 82.4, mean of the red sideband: 89.4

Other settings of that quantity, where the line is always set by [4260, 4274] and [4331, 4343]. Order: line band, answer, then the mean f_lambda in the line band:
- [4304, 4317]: 2.9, 64.8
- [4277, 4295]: 0.0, 83.1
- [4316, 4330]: -1.0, 89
